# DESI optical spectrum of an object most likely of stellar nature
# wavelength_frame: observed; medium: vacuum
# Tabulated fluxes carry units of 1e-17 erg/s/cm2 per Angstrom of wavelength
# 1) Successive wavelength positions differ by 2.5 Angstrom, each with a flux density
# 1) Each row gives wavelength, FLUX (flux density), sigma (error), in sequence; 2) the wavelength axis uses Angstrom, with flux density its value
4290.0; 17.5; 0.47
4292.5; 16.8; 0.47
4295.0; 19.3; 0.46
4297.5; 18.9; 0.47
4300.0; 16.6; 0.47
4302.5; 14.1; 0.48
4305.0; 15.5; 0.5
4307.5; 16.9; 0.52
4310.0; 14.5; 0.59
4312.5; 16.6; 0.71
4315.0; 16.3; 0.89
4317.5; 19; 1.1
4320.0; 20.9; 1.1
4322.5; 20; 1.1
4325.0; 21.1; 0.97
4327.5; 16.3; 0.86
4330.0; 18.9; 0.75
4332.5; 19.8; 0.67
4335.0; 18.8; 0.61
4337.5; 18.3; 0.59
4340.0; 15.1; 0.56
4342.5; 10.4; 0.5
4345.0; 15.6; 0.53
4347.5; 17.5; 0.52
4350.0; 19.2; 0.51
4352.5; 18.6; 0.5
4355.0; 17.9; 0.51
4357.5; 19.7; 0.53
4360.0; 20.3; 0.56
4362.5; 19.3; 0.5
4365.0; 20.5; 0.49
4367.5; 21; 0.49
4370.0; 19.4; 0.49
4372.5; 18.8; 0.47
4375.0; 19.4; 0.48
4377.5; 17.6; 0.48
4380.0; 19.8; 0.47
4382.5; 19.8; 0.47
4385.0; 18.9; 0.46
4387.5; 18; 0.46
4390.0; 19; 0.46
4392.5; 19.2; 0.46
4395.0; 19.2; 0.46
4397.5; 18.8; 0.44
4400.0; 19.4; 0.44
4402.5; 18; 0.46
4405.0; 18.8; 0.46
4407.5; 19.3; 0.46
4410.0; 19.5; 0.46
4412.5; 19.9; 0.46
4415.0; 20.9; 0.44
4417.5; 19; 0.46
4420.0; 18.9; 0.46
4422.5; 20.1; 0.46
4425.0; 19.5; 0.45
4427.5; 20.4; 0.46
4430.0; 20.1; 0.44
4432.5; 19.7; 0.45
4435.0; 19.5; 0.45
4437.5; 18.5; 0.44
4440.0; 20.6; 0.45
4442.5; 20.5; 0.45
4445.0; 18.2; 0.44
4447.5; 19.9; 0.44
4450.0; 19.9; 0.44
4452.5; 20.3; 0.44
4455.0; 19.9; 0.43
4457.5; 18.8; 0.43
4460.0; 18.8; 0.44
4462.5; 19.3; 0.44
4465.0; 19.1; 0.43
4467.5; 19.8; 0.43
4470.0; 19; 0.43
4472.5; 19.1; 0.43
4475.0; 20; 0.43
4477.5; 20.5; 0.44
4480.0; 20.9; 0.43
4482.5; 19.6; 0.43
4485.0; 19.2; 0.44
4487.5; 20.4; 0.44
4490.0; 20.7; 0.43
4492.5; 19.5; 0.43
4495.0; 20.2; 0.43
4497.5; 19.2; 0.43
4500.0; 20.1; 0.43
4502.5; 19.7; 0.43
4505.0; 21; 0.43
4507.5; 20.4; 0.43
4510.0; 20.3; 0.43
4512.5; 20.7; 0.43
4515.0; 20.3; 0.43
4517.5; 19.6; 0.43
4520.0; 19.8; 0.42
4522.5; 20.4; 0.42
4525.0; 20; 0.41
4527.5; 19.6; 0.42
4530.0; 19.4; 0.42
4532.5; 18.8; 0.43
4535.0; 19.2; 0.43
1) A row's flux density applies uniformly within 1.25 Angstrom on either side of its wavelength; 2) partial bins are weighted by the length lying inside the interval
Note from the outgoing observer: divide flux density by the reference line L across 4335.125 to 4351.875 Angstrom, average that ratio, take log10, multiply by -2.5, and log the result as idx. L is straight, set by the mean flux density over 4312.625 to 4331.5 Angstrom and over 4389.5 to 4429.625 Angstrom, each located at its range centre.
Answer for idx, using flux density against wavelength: 0.16 mag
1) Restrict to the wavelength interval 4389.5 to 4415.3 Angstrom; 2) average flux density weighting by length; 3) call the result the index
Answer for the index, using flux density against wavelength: 19.2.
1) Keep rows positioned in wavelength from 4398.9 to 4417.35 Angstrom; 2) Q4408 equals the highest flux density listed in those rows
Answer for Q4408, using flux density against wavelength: 20.9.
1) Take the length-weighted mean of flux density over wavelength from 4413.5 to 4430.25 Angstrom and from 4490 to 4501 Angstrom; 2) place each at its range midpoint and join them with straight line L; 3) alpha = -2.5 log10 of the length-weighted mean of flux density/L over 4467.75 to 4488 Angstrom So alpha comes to 0.002 mag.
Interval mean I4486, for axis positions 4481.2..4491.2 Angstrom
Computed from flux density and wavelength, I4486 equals 20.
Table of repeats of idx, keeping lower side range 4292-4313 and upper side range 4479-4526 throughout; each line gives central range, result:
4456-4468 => 0.01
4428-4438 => -0.04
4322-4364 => -0.05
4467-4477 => 0.00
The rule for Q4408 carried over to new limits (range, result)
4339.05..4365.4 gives 20.5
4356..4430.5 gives 21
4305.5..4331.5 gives 21.1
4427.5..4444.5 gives 20.6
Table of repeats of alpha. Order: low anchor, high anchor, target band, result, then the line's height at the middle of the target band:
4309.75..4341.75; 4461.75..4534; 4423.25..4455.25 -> -0.03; 19.3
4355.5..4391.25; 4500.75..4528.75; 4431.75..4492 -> 0.01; 19.9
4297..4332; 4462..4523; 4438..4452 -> -0.03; 19.3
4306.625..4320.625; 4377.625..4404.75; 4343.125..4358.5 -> 0.02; 18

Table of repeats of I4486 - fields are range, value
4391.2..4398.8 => 19.1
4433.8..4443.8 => 19.8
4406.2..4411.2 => 19.4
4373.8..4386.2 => 19.1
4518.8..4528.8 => 19.9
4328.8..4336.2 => 19.2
